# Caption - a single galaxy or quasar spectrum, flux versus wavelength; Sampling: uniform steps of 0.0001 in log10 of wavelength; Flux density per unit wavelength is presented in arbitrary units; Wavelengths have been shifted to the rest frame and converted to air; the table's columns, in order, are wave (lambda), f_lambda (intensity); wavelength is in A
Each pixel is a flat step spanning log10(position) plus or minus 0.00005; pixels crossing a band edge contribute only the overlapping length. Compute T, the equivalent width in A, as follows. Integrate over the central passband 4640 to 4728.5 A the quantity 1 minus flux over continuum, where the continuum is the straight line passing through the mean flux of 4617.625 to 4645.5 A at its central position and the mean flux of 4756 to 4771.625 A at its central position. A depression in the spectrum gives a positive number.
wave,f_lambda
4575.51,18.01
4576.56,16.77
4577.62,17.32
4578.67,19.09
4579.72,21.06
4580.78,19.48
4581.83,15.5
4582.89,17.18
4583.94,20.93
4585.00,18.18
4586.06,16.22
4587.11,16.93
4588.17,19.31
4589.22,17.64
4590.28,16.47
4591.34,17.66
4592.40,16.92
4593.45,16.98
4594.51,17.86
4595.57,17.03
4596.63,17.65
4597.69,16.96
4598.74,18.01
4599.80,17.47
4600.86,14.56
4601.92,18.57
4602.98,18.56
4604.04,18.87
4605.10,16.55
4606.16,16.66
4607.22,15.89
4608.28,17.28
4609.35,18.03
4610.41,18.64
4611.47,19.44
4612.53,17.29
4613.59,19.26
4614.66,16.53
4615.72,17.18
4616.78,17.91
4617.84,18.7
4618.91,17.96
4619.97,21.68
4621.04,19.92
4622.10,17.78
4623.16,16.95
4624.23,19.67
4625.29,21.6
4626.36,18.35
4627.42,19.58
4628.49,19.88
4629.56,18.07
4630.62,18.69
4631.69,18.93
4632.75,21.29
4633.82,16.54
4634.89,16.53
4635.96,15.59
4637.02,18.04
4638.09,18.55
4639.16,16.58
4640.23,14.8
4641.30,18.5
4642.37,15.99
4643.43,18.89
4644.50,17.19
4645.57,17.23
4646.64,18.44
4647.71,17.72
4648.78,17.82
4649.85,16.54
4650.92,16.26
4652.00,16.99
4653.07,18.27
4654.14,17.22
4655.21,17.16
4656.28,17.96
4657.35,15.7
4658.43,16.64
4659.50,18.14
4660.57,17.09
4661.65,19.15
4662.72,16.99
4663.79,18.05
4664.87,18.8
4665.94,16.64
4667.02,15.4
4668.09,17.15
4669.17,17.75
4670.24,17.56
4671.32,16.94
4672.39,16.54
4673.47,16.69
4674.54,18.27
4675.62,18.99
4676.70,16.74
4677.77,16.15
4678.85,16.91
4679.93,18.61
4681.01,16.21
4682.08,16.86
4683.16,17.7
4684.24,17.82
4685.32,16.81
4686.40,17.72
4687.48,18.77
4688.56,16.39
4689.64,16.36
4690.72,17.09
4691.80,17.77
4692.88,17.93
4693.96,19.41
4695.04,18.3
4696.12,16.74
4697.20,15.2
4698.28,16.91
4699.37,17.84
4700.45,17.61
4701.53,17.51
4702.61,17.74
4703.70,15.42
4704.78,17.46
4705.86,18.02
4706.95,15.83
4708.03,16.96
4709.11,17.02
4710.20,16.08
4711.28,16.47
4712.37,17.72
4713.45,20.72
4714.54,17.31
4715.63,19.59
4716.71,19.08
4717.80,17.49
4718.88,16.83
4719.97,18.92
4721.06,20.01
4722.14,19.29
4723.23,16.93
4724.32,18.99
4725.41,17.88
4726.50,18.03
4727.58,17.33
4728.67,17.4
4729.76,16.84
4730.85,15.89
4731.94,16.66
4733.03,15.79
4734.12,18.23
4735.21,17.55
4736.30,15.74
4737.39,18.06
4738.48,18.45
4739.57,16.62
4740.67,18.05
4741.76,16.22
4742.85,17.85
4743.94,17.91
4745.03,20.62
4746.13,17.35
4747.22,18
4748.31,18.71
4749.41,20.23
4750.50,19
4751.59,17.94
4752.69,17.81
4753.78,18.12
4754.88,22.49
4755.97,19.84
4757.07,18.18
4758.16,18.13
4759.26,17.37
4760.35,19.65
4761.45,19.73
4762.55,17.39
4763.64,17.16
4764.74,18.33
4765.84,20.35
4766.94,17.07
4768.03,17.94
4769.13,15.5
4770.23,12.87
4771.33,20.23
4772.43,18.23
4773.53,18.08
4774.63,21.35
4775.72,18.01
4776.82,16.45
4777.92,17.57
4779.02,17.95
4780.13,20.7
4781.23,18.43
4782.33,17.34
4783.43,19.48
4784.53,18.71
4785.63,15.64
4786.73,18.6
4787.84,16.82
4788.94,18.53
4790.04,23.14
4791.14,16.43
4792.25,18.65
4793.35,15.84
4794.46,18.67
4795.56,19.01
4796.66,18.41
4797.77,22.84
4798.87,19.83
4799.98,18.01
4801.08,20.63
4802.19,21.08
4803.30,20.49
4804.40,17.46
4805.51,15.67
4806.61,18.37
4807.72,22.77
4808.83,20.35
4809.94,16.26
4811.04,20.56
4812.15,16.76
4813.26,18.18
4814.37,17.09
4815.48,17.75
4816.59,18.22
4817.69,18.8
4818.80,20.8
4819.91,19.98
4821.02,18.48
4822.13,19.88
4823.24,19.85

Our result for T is 3.2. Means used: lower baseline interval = 18.3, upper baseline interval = 17.9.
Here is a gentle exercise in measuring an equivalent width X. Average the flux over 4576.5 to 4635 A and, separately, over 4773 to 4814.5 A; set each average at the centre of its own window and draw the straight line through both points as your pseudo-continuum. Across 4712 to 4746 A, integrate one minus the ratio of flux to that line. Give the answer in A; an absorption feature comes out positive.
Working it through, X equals 1.2 A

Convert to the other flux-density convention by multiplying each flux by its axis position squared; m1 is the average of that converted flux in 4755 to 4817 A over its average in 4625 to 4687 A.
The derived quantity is 1.11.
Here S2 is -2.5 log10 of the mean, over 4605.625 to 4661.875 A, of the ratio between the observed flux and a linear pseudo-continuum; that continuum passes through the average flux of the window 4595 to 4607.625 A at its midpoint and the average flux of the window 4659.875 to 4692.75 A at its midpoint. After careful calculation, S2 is -0.04 mag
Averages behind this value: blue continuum 17.3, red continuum 17.3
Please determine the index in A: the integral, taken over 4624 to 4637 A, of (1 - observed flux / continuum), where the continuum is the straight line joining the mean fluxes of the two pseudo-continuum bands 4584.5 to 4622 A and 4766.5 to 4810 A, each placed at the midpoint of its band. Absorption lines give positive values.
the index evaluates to -0.60 A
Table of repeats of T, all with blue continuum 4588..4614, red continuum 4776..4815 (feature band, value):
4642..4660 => 0.5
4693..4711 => 1.0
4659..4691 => 1.1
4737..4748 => 0.2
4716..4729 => 0.0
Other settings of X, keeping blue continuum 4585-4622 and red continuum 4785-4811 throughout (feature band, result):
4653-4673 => 0.9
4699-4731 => 1.2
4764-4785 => 0.7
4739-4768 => 0.3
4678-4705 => 1.4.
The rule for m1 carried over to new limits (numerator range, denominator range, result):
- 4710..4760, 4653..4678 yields 1.07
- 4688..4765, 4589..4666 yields 1.05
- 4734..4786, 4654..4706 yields 1.09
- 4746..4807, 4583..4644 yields 1.11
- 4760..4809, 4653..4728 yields 1.10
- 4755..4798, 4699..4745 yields 1.07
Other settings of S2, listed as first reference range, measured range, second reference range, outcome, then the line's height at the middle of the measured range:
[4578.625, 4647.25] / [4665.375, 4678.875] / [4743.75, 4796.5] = 0.06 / 18.1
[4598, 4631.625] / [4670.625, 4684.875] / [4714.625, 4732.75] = 0.05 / 18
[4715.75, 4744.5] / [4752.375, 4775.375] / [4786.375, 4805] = 0.00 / 18.4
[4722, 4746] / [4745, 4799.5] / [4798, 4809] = 0.01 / 18.6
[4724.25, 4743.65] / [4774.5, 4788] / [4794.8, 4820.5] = 0.02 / 18.4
